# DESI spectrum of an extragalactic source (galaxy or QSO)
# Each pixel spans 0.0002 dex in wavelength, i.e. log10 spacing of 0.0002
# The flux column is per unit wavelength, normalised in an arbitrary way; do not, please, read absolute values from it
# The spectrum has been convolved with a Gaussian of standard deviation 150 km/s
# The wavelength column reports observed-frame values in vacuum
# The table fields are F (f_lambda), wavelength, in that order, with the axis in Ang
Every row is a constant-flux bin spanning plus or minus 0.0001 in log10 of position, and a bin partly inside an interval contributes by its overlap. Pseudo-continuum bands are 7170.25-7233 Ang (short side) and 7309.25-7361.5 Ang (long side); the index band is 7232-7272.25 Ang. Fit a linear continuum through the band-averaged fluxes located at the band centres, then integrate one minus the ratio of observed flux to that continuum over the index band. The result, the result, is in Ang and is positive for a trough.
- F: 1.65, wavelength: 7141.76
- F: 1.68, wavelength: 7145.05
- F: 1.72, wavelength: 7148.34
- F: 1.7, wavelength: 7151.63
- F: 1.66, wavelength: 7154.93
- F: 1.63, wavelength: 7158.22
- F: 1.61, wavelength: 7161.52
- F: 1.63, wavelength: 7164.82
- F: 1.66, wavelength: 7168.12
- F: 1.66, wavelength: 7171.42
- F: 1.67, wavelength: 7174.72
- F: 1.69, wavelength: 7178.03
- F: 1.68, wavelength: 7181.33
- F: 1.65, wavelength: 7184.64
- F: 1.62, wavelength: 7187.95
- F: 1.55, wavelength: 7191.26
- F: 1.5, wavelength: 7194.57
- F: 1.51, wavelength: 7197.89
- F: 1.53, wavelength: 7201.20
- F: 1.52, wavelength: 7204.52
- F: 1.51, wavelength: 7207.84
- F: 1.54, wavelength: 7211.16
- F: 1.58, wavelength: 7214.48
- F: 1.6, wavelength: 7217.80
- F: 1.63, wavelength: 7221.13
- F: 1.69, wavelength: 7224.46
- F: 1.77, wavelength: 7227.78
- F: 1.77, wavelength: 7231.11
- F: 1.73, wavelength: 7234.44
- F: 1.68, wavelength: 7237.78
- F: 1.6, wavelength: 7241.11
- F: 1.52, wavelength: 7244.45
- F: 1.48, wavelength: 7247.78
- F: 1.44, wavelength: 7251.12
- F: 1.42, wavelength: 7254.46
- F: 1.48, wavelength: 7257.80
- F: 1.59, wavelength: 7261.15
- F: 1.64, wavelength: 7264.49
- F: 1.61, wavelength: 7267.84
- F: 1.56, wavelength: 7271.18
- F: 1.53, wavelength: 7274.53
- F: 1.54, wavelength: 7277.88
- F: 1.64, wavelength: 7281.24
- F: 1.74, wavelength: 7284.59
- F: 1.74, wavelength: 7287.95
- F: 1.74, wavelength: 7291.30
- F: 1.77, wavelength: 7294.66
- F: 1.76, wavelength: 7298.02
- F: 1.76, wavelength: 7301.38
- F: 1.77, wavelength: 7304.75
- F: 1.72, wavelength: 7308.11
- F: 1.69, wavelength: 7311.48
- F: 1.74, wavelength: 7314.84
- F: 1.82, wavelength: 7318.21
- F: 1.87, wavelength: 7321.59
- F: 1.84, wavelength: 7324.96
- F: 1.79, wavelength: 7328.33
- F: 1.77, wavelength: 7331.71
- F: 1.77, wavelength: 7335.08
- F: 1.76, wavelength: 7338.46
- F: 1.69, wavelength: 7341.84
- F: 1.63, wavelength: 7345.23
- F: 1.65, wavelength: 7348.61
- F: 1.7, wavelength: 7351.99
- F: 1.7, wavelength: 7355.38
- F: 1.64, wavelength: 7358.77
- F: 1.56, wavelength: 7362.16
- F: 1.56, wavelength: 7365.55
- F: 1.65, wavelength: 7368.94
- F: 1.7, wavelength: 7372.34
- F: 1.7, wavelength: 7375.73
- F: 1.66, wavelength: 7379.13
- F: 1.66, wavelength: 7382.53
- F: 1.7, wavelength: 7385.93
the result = 2.2 Ang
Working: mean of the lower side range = 1.61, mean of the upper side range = 1.73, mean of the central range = 1.57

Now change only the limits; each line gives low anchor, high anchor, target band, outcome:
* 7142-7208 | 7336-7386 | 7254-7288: 1.1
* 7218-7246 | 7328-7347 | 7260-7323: 0.3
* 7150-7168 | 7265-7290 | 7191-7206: 1.1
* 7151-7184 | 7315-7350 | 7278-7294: 0.3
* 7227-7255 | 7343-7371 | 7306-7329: -2.2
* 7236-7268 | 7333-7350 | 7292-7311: -1.4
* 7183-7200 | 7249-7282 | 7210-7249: -2.1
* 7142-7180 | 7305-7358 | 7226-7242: -0.2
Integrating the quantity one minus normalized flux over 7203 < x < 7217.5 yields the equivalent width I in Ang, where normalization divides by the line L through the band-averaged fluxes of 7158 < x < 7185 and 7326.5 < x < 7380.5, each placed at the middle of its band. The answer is 1.03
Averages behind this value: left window 1.65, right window 1.68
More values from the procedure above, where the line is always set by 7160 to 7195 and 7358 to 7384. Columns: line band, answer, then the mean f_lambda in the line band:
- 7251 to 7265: 1.07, 1.51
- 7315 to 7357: -2.79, 1.75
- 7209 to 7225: 0.35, 1.6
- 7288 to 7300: -0.85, 1.76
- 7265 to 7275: 0.35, 1.58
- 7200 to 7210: 0.70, 1.52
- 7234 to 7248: 0.28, 1.6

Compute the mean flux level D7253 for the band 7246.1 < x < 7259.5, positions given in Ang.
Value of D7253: 1.46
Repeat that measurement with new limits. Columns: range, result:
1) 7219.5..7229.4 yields 1.7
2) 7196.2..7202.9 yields 1.52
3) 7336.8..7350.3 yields 1.68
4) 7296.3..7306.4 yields 1.76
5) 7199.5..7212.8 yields 1.53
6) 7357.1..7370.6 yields 1.6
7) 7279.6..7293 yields 1.72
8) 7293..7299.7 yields 1.77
